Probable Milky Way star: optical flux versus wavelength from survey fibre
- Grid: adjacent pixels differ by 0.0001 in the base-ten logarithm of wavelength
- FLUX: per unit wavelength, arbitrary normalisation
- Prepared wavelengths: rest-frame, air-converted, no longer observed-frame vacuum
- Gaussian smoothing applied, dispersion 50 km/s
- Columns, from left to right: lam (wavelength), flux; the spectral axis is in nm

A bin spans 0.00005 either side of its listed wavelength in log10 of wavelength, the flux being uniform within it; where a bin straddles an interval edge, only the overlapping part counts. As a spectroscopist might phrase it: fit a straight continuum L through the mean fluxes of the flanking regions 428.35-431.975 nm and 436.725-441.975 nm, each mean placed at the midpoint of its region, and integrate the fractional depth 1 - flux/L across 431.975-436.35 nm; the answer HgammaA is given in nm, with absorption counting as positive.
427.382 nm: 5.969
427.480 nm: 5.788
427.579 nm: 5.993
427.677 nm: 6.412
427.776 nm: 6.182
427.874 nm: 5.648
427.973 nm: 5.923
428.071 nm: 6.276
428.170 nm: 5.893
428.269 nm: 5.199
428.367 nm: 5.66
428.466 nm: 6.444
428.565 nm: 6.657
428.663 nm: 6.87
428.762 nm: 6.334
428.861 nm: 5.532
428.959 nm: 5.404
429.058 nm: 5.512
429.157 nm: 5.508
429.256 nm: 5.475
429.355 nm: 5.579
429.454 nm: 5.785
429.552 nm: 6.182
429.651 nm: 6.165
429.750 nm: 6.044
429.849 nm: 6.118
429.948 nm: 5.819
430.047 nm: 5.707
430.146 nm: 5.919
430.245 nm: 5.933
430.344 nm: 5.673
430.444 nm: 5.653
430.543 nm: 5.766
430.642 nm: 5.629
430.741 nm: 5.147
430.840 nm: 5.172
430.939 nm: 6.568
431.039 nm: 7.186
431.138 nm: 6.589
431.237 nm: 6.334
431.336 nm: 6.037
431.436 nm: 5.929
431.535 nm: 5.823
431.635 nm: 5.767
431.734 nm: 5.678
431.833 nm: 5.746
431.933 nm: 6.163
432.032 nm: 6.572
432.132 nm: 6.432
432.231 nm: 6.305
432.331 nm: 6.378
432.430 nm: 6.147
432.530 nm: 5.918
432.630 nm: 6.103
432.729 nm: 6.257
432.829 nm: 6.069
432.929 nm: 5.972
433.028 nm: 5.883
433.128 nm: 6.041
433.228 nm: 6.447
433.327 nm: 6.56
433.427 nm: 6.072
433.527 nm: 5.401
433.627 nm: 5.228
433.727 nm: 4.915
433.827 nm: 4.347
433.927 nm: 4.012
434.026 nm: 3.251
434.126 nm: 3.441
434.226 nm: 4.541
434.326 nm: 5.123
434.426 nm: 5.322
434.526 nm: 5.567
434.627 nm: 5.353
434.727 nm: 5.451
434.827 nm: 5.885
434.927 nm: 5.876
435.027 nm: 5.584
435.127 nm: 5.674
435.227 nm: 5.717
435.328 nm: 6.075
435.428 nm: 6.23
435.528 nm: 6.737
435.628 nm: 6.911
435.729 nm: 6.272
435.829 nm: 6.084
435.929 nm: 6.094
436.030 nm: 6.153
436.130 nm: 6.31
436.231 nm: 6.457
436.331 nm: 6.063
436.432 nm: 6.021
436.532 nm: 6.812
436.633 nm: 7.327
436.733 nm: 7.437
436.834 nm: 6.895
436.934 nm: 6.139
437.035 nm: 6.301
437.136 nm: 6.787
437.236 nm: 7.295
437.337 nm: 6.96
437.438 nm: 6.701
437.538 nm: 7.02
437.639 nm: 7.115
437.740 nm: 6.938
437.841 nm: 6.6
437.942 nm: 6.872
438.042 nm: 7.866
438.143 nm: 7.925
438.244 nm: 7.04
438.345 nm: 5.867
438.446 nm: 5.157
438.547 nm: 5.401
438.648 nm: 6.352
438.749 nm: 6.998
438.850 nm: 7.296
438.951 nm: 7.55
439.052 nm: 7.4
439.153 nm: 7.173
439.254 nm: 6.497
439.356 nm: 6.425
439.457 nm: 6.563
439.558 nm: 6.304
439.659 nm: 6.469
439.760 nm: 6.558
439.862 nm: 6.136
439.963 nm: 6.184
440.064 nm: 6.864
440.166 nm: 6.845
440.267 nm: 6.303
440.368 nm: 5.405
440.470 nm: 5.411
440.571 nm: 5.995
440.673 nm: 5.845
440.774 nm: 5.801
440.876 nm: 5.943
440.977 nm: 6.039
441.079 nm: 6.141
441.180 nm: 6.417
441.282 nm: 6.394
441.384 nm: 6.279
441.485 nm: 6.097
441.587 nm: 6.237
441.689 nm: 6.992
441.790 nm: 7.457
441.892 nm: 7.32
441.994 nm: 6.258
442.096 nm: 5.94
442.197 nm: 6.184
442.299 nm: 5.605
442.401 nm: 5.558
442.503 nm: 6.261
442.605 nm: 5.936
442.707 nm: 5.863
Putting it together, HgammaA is 0.32 nm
